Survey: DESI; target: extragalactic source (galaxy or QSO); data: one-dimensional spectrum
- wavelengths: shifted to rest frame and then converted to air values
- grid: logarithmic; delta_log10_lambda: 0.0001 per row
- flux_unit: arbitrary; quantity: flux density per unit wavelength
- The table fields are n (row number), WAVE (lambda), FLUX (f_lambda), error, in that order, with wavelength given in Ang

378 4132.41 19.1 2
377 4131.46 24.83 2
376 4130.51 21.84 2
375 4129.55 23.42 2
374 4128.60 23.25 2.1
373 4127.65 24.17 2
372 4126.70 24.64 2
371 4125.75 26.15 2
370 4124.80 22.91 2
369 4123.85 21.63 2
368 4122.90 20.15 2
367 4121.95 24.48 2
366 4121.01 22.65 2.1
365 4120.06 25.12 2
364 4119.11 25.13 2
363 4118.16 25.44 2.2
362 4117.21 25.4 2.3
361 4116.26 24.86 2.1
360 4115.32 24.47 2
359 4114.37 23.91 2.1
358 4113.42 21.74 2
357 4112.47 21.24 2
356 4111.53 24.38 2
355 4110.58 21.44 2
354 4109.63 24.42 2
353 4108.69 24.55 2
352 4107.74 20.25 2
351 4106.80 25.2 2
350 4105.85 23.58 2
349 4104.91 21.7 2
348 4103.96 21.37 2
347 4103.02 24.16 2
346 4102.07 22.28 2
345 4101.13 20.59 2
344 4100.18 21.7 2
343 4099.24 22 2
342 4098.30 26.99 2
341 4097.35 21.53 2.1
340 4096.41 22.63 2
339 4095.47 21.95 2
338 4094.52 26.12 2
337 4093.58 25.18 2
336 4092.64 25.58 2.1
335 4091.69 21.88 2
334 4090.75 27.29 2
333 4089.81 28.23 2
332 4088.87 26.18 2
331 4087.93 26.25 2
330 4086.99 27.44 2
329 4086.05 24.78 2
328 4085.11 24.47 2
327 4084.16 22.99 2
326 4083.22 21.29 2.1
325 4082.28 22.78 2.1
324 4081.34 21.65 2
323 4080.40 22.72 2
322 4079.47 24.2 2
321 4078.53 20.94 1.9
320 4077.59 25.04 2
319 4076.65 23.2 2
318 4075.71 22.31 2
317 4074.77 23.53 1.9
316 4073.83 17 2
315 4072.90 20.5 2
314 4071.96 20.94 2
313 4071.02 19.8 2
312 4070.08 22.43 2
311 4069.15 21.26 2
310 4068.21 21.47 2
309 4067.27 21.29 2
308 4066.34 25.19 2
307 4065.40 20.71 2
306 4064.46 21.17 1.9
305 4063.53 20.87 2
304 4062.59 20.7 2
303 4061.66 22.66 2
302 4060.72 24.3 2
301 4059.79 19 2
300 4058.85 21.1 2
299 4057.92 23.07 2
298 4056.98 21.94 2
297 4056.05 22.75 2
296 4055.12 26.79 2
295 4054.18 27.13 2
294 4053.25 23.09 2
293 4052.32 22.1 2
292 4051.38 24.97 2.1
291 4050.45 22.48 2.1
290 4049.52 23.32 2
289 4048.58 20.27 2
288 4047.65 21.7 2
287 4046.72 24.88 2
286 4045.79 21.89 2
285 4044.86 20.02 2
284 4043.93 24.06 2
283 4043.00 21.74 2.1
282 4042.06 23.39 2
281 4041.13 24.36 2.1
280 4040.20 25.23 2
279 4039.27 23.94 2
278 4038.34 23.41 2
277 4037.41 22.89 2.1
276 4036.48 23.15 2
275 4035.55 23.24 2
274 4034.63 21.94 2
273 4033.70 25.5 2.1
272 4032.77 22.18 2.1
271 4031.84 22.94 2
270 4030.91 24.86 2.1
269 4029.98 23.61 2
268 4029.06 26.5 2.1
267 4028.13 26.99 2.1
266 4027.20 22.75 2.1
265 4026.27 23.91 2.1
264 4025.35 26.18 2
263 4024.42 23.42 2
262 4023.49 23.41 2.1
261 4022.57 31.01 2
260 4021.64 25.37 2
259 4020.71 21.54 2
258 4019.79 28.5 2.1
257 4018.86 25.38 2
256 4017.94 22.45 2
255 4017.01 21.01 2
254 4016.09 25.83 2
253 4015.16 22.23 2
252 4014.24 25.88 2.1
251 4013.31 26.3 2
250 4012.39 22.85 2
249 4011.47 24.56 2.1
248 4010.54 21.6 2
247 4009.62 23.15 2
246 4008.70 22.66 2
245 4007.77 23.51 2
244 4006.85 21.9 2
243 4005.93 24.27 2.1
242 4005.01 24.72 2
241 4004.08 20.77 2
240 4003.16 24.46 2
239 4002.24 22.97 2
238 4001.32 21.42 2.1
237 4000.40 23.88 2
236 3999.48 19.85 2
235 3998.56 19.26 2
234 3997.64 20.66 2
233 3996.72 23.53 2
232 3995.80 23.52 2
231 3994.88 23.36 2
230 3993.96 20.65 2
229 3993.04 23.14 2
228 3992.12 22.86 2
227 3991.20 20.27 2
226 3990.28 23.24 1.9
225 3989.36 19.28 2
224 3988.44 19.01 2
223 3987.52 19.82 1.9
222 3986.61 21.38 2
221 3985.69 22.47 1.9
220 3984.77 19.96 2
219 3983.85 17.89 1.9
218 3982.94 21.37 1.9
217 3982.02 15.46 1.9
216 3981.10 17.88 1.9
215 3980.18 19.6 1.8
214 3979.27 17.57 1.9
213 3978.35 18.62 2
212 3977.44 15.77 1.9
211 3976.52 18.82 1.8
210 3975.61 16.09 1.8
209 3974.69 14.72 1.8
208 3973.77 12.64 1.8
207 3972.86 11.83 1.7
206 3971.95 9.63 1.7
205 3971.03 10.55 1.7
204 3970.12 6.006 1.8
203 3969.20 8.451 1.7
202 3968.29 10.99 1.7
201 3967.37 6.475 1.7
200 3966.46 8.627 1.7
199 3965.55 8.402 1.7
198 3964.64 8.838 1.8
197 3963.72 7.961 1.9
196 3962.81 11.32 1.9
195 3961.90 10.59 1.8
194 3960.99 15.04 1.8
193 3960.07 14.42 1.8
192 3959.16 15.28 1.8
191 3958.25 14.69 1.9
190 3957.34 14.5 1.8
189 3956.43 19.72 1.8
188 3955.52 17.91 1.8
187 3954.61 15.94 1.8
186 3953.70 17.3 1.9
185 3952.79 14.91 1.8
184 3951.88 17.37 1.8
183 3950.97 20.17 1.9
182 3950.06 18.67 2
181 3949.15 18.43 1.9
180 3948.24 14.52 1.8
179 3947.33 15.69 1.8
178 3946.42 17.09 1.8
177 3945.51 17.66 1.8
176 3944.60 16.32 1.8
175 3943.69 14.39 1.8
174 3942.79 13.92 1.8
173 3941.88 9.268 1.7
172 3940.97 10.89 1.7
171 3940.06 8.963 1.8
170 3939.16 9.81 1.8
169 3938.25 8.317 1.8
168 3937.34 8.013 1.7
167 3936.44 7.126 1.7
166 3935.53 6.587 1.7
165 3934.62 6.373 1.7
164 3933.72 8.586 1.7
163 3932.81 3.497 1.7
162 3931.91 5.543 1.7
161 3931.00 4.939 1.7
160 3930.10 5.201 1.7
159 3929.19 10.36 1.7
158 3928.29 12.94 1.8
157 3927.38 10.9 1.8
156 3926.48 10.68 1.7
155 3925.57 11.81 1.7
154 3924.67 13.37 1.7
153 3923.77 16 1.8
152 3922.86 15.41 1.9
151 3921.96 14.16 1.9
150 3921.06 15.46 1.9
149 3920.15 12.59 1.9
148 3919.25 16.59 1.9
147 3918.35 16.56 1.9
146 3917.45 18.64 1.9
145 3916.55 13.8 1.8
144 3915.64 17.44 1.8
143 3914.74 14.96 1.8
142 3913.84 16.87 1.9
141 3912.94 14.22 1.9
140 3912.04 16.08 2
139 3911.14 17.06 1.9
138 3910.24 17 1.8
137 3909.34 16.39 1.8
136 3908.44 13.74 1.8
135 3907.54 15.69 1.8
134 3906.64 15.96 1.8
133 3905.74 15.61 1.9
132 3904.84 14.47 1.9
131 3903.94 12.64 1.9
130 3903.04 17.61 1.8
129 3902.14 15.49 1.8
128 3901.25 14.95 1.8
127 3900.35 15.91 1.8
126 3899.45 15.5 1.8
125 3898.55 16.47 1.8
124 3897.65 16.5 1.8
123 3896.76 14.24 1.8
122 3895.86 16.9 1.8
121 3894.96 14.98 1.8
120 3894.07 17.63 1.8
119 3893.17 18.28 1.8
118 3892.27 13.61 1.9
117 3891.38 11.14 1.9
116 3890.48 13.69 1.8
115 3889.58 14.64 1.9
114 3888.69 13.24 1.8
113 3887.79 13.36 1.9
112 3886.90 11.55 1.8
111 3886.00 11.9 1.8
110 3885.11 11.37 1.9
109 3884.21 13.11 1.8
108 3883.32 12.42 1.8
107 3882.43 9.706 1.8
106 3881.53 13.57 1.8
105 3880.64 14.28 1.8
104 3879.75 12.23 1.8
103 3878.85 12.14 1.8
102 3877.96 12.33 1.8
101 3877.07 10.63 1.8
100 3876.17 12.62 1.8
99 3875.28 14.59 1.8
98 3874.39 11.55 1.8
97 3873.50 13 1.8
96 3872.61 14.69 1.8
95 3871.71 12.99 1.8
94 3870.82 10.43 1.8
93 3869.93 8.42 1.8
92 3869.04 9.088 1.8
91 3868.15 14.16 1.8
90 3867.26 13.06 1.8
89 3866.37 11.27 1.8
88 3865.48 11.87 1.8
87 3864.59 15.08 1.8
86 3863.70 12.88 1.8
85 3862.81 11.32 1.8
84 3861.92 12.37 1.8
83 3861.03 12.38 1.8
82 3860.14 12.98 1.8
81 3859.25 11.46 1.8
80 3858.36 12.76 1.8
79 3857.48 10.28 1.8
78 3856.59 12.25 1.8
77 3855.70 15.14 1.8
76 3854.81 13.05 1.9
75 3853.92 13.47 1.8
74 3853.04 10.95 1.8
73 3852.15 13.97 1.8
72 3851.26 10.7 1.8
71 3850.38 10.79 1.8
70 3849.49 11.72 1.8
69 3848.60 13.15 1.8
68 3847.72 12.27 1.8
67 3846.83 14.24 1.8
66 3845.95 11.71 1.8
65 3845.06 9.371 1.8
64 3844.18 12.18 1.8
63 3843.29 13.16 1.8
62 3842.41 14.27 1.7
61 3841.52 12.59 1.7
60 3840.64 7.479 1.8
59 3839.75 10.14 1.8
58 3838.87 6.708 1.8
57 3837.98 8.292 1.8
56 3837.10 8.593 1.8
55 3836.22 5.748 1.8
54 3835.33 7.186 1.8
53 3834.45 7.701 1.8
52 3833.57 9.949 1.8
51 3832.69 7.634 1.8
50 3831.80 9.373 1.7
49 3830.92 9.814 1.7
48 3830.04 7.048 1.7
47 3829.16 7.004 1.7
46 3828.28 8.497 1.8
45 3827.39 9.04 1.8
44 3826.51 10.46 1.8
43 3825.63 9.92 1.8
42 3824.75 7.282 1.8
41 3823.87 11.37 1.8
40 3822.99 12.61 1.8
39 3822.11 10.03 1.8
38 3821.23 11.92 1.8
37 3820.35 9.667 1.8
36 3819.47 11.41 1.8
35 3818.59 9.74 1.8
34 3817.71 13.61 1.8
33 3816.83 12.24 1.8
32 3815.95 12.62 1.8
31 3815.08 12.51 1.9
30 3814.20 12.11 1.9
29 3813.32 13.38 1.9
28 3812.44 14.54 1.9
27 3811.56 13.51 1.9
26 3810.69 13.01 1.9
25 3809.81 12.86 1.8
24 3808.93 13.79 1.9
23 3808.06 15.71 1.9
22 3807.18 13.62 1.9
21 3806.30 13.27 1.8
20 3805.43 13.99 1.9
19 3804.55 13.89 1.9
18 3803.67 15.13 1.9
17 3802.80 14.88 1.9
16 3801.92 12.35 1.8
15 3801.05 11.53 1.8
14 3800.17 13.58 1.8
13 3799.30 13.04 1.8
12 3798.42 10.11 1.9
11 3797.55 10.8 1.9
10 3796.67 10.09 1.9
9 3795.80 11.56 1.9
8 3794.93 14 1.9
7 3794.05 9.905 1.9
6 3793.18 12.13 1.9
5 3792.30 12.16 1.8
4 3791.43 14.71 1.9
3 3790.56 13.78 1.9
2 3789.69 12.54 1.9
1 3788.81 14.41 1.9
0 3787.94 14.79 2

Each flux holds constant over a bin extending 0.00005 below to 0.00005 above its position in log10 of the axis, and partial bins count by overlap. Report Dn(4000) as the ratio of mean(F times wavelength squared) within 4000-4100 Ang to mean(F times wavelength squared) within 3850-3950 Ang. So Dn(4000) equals 1.9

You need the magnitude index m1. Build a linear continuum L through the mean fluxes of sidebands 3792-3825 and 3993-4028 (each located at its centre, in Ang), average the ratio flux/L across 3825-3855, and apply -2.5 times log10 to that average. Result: 0.36 mag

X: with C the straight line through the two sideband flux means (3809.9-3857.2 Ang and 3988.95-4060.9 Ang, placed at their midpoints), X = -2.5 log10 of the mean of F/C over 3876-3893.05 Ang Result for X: 0.13 mag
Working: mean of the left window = 10.9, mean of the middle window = 12.6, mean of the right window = 23.3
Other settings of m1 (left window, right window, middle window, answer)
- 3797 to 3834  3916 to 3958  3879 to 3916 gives -0.17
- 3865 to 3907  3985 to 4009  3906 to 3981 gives 0.32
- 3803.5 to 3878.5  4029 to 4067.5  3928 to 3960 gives 0.35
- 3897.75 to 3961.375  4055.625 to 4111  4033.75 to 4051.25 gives -0.13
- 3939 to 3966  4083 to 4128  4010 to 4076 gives -0.17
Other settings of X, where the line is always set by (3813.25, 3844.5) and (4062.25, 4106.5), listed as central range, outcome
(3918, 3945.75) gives 0.354 mag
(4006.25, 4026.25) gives -0.235 mag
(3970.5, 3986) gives 0.077 mag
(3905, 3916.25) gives -0.121 mag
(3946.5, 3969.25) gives 0.177 mag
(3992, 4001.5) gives -0.187 mag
